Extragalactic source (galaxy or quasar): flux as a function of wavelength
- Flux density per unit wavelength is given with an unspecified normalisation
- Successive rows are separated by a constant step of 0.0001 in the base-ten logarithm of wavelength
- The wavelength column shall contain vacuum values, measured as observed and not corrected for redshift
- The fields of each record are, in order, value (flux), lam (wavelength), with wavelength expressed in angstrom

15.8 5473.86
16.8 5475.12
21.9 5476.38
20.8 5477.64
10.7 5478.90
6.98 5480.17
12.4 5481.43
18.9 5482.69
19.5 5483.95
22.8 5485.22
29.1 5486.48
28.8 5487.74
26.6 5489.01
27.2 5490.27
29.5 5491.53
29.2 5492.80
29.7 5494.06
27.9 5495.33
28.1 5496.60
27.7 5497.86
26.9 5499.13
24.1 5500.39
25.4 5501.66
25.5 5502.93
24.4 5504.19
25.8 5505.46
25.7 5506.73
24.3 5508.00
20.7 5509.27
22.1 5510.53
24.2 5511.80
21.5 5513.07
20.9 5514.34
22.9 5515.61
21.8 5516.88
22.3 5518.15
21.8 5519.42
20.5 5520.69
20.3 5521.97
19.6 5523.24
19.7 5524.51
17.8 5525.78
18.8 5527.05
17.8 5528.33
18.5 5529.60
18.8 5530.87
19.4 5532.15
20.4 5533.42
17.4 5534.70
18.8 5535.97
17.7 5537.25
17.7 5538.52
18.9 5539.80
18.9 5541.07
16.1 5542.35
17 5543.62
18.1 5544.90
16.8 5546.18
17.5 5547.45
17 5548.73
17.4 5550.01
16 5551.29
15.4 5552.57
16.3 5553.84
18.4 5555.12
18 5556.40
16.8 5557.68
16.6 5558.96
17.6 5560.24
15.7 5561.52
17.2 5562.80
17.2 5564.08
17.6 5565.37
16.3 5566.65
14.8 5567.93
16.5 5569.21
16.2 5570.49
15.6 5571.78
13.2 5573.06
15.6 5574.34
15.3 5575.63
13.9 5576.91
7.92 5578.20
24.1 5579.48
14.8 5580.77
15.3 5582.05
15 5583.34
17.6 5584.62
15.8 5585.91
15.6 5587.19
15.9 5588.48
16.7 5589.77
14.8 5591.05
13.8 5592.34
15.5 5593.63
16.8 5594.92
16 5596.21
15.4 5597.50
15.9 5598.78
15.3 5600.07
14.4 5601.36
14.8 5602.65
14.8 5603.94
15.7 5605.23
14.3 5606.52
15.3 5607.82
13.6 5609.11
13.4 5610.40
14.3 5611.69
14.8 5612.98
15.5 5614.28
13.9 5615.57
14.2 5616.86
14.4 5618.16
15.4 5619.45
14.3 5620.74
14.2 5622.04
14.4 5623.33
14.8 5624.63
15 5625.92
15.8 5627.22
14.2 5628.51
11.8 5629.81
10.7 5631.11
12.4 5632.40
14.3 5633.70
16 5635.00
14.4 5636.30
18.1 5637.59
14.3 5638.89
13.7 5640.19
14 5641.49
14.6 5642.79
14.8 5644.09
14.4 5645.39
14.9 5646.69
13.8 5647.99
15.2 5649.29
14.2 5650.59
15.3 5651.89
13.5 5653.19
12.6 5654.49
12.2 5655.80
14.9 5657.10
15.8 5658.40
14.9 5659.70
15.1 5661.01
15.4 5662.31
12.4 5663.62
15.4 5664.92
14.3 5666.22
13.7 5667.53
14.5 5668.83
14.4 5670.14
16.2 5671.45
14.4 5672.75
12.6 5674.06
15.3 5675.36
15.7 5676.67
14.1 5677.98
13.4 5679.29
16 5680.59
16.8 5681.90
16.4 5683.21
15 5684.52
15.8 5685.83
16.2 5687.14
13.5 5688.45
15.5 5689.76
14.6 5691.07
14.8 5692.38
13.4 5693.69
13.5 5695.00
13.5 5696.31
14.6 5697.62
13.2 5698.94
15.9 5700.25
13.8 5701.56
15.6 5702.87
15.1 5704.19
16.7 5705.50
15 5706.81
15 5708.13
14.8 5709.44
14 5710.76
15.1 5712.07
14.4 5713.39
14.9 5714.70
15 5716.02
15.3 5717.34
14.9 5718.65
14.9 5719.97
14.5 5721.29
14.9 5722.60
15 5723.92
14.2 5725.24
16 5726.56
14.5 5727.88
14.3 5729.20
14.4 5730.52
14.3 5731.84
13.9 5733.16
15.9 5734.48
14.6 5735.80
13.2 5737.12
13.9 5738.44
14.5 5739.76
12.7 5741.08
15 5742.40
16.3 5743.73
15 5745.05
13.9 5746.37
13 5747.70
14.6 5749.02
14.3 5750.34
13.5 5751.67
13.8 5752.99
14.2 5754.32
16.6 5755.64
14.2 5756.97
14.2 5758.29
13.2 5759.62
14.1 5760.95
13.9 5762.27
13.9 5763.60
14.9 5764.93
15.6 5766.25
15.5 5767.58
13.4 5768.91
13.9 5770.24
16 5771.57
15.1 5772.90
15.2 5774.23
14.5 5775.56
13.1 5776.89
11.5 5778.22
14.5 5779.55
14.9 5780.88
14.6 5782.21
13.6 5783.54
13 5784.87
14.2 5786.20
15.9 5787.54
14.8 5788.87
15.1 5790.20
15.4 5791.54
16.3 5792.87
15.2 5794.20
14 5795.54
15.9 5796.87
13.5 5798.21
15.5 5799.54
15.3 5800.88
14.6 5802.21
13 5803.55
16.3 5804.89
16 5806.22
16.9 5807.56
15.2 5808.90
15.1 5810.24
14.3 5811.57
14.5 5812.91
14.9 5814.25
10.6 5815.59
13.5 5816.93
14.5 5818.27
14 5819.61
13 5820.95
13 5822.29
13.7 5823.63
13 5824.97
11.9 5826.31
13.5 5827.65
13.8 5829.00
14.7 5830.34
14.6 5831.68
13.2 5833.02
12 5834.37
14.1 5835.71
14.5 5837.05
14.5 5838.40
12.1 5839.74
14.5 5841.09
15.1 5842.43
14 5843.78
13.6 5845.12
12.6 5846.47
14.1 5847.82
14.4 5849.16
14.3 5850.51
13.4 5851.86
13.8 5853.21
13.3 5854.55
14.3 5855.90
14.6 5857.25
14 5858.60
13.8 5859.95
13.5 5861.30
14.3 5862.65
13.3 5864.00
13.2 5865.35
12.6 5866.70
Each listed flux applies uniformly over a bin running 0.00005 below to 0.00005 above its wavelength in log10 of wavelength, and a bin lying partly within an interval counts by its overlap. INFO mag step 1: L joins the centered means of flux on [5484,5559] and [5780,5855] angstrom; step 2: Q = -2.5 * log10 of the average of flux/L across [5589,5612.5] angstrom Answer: 0.28 mag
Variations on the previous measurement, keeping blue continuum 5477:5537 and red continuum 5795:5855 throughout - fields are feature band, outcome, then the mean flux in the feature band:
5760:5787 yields 0.08 mag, 14.3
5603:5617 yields 0.32 mag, 14.5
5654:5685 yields 0.22 mag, 14.7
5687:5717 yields 0.17 mag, 14.7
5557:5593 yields 0.28 mag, 15.8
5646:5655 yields 0.28 mag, 14.3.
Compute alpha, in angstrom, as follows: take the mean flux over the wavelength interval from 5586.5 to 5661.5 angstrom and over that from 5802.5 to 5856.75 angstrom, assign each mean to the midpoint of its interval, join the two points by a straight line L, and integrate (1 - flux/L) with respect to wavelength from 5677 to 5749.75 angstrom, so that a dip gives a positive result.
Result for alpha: -1.9 angstrom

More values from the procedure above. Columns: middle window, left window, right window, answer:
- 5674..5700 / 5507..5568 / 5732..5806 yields 2.03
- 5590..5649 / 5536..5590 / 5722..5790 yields 4.69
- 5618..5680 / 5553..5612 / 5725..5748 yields 3.16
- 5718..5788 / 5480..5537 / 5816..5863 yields 7.10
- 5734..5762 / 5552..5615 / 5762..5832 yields 0.73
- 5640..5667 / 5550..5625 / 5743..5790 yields 1.31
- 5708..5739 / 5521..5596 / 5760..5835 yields 0.95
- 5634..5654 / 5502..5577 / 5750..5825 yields 2.63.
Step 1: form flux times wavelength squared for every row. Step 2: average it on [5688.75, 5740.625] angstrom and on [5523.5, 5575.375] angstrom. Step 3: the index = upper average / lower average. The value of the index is 0.9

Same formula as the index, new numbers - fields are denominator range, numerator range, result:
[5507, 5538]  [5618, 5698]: 0.75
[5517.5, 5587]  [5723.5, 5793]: 0.90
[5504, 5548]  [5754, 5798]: 0.79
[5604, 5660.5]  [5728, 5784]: 1.04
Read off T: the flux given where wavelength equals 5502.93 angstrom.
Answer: 25.5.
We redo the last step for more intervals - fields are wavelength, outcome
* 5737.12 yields 13.2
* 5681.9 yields 16.8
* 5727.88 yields 14.5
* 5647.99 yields 13.8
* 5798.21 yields 13.5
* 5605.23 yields 15.7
